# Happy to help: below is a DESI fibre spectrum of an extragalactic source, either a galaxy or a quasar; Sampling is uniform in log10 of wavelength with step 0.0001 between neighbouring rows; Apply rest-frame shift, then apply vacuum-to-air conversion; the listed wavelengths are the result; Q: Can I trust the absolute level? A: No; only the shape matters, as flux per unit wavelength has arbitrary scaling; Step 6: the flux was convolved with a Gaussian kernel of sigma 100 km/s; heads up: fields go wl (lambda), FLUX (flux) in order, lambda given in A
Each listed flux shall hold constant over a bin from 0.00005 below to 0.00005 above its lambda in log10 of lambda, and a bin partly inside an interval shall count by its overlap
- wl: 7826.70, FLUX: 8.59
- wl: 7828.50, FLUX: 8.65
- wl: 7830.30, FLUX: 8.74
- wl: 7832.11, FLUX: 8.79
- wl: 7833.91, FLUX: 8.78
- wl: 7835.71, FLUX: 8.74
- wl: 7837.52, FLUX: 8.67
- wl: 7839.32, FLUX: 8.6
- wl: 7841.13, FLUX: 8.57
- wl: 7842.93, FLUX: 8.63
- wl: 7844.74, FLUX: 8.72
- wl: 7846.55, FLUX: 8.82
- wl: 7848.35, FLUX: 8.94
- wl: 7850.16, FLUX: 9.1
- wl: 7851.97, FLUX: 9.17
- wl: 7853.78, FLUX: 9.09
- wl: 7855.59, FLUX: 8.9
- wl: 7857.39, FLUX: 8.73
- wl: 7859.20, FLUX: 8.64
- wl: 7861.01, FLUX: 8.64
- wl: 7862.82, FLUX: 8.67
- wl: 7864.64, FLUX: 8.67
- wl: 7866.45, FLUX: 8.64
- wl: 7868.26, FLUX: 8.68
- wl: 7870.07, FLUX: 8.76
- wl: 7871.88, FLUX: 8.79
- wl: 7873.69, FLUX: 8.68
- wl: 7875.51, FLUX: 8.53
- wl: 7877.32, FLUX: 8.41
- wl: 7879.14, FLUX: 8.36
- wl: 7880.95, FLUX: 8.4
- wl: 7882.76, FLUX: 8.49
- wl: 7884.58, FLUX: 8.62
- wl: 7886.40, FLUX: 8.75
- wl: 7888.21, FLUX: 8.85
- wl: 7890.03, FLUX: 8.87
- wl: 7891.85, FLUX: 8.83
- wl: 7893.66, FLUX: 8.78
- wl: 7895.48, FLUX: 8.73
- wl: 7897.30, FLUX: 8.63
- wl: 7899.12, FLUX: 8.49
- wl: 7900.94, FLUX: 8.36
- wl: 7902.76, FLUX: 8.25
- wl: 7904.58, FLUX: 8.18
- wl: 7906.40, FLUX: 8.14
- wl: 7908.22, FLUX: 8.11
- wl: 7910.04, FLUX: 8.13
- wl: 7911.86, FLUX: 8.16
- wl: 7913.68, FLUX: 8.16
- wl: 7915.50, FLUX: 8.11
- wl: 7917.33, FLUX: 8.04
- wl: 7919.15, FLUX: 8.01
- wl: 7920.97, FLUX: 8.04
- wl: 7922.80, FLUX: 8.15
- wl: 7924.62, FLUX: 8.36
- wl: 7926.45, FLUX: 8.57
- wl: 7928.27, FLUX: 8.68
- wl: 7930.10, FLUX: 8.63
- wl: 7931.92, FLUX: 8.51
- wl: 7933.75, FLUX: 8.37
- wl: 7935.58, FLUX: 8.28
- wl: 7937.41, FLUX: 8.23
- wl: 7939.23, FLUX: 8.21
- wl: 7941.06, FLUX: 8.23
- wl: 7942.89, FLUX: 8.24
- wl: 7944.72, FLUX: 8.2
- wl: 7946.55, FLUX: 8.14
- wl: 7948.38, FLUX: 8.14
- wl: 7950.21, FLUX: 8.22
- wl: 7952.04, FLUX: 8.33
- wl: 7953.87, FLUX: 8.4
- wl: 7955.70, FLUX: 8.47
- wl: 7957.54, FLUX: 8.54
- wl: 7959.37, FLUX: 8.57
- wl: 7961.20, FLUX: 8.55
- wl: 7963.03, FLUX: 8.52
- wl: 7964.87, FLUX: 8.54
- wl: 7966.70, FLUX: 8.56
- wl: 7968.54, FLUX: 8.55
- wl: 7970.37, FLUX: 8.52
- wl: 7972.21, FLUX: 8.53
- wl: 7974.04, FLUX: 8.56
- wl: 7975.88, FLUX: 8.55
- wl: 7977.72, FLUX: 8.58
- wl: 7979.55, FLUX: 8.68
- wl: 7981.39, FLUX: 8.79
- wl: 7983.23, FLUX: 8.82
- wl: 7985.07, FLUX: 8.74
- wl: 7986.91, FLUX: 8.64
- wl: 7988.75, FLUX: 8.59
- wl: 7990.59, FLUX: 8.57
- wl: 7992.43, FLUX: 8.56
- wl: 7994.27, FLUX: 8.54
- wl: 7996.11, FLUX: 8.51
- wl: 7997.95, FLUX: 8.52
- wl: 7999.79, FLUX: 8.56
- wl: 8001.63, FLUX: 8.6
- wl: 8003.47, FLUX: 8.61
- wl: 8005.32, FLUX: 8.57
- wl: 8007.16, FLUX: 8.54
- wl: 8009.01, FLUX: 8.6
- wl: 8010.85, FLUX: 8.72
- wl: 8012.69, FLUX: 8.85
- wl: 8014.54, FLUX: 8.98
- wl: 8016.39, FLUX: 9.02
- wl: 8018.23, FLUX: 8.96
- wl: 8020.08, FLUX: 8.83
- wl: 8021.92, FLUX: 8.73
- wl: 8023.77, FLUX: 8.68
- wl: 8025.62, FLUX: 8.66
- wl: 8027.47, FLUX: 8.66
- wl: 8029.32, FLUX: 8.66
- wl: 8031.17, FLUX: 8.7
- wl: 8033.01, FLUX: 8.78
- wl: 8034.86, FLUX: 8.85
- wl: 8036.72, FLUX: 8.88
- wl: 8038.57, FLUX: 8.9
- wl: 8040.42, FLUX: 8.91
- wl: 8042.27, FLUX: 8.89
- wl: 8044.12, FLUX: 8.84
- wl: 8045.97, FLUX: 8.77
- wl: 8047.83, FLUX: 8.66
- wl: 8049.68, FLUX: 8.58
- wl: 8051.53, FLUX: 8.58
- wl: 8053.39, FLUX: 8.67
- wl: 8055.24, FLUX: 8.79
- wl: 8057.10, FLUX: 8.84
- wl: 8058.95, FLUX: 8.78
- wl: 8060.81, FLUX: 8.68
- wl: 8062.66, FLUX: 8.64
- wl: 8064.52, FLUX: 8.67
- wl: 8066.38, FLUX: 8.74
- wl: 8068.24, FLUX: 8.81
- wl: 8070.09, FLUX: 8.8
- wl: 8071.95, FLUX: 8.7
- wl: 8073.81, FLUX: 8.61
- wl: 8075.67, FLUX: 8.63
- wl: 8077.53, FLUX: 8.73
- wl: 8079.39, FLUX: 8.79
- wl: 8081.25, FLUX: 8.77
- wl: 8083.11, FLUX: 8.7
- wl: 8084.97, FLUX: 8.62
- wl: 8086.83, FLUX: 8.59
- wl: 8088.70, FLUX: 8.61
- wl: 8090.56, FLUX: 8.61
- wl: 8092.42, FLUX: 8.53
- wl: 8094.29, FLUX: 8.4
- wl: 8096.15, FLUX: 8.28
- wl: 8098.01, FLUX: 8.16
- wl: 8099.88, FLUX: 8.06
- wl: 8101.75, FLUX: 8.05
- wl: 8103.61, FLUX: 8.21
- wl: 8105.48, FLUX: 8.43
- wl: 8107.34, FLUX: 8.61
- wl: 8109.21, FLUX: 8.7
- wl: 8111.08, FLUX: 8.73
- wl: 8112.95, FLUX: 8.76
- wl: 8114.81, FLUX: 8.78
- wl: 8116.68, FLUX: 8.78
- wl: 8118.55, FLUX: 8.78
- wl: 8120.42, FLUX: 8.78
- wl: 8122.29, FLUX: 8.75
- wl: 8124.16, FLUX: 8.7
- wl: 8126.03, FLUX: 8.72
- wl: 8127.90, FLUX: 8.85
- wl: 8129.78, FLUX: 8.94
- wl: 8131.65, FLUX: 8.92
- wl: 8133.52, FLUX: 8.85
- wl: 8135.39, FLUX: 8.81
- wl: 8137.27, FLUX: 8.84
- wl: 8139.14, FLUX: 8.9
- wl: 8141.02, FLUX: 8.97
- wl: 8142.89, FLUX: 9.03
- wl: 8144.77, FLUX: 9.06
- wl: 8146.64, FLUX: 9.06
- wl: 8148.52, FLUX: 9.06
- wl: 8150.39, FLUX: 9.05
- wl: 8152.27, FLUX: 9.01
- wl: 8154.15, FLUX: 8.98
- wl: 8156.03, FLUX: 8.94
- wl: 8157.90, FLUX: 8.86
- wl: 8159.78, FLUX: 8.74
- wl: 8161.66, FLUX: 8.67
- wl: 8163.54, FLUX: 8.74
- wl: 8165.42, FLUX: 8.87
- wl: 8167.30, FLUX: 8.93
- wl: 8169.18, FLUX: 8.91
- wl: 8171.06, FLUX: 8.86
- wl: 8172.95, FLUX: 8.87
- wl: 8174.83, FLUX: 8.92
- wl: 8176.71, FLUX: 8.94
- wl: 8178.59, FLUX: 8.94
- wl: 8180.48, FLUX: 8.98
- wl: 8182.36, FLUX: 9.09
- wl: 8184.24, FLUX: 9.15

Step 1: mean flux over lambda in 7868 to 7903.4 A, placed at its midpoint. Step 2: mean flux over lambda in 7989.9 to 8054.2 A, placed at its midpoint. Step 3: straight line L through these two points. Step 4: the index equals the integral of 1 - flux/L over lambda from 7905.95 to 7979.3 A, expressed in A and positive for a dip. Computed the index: 2.6 A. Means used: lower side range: 8.61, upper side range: 8.71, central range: 8.35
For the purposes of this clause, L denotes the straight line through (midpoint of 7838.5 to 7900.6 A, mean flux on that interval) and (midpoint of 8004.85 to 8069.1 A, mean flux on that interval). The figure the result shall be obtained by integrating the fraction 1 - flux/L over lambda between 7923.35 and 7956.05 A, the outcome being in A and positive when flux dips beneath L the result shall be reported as 1.4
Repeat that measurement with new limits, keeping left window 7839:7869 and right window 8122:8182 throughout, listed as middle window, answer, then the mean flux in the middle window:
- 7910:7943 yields 2.0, 8.27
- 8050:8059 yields 0.1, 8.72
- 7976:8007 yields 0.8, 8.61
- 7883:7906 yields 0.5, 8.59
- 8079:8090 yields 0.2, 8.67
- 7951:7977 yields 0.9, 8.51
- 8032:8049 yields 0.1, 8.83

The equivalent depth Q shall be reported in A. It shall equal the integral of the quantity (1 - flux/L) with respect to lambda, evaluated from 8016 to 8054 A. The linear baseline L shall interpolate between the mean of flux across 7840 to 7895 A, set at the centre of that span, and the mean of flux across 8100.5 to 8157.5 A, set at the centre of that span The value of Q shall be 0.01 A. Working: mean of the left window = 8.72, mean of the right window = 8.8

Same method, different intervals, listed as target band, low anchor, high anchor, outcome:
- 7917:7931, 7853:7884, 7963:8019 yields 0.5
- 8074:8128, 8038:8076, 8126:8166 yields 1.4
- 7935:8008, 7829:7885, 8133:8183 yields 2.5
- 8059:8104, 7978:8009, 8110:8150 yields 1.1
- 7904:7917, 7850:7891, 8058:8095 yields 0.8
